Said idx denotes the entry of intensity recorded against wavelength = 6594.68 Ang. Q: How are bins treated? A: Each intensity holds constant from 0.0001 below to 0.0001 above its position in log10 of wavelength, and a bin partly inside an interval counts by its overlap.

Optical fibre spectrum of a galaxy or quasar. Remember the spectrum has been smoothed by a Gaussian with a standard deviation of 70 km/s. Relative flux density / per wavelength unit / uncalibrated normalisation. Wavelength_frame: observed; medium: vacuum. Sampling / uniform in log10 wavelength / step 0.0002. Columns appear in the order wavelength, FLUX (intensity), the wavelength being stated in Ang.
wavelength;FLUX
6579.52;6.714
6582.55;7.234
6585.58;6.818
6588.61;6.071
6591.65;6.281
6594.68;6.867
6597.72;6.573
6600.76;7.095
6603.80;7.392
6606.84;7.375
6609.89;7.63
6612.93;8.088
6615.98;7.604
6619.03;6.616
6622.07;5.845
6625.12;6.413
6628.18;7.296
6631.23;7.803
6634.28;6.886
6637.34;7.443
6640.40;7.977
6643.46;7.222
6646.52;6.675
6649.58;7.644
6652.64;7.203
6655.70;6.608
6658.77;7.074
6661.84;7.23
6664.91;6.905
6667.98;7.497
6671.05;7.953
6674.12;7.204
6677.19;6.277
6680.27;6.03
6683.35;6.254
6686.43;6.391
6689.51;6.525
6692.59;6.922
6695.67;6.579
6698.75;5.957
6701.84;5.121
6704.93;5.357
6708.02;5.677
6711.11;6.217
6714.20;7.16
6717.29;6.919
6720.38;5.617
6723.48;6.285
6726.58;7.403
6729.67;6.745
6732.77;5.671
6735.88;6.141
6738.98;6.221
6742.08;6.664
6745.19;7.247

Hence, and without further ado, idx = 6.867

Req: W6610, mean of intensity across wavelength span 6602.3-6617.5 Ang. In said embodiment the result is 7.62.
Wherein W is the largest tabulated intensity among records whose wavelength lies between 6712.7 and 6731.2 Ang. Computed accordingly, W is 7.403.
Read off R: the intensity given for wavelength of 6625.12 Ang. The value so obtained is 6.413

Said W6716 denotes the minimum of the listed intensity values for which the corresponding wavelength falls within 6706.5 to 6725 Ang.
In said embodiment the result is 5.617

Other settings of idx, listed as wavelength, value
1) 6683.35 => 6.254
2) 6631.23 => 7.803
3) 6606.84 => 7.375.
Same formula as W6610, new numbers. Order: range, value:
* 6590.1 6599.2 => 6.57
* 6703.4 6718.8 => 6.27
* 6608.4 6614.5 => 7.86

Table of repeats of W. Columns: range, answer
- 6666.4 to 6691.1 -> 7.953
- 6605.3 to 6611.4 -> 7.63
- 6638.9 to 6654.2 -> 7.977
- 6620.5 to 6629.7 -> 7.296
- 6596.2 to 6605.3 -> 7.392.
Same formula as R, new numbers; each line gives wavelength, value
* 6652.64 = 7.203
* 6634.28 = 6.886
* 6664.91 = 6.905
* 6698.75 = 5.957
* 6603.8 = 7.392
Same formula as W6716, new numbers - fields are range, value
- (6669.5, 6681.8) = 6.03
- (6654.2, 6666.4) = 6.608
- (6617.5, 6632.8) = 5.845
